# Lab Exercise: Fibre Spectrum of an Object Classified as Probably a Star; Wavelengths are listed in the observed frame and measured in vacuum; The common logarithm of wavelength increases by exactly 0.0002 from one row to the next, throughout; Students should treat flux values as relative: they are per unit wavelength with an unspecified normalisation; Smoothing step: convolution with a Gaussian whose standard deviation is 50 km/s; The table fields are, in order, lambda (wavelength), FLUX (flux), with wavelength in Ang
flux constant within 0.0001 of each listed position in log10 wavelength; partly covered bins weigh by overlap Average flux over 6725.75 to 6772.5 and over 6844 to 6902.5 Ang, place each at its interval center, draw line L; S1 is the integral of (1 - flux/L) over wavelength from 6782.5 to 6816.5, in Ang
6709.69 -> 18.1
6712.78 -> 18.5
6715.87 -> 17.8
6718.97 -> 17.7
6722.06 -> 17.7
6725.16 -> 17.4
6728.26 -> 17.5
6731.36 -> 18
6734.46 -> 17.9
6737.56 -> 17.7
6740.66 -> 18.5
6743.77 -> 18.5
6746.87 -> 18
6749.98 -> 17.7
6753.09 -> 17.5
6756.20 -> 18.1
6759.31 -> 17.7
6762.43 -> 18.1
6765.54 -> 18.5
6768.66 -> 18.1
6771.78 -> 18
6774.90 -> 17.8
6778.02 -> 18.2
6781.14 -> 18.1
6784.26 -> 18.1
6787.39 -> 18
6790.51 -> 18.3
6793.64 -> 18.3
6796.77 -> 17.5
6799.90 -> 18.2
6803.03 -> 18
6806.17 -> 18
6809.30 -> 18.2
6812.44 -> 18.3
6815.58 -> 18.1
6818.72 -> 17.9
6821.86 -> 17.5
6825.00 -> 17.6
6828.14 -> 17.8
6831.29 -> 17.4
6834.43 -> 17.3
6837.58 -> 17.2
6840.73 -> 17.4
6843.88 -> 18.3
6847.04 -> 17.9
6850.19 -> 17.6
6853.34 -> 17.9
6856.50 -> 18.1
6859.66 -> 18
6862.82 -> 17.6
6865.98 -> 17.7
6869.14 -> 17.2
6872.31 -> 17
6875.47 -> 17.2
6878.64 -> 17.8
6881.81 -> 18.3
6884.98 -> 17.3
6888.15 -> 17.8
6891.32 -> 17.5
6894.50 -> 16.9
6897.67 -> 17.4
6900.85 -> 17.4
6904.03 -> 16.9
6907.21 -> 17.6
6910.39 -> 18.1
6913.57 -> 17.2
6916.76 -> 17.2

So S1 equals -0.5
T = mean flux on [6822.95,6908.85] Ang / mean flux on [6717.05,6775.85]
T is 1.0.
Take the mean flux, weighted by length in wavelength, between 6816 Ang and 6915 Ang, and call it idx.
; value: 17.6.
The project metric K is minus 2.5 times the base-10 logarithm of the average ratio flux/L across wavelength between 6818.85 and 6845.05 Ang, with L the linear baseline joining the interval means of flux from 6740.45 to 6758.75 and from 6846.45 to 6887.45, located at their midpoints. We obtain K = 0.01 mag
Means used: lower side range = 18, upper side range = 17.7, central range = 17.6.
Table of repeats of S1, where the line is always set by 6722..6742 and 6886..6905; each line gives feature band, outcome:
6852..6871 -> -0.3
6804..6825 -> -0.5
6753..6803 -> -1.0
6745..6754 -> 0.0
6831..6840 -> 0.1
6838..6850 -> -0.2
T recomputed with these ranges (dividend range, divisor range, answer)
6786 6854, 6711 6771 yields 0.99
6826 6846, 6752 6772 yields 0.98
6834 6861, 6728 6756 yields 0.99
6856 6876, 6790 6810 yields 0.97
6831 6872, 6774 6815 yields 0.98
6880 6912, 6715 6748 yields 0.98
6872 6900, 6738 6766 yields 0.97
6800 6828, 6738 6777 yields 1.00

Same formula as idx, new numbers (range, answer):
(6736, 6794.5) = 18.1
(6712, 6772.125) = 17.9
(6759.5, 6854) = 17.9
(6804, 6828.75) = 17.9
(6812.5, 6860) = 17.7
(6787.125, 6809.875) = 18.1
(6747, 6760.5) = 17.8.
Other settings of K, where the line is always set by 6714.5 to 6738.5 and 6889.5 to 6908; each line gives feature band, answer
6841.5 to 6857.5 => -0.03 mag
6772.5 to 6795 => -0.03 mag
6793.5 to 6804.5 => -0.03 mag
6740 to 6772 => -0.03 mag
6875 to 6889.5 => -0.02 mag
